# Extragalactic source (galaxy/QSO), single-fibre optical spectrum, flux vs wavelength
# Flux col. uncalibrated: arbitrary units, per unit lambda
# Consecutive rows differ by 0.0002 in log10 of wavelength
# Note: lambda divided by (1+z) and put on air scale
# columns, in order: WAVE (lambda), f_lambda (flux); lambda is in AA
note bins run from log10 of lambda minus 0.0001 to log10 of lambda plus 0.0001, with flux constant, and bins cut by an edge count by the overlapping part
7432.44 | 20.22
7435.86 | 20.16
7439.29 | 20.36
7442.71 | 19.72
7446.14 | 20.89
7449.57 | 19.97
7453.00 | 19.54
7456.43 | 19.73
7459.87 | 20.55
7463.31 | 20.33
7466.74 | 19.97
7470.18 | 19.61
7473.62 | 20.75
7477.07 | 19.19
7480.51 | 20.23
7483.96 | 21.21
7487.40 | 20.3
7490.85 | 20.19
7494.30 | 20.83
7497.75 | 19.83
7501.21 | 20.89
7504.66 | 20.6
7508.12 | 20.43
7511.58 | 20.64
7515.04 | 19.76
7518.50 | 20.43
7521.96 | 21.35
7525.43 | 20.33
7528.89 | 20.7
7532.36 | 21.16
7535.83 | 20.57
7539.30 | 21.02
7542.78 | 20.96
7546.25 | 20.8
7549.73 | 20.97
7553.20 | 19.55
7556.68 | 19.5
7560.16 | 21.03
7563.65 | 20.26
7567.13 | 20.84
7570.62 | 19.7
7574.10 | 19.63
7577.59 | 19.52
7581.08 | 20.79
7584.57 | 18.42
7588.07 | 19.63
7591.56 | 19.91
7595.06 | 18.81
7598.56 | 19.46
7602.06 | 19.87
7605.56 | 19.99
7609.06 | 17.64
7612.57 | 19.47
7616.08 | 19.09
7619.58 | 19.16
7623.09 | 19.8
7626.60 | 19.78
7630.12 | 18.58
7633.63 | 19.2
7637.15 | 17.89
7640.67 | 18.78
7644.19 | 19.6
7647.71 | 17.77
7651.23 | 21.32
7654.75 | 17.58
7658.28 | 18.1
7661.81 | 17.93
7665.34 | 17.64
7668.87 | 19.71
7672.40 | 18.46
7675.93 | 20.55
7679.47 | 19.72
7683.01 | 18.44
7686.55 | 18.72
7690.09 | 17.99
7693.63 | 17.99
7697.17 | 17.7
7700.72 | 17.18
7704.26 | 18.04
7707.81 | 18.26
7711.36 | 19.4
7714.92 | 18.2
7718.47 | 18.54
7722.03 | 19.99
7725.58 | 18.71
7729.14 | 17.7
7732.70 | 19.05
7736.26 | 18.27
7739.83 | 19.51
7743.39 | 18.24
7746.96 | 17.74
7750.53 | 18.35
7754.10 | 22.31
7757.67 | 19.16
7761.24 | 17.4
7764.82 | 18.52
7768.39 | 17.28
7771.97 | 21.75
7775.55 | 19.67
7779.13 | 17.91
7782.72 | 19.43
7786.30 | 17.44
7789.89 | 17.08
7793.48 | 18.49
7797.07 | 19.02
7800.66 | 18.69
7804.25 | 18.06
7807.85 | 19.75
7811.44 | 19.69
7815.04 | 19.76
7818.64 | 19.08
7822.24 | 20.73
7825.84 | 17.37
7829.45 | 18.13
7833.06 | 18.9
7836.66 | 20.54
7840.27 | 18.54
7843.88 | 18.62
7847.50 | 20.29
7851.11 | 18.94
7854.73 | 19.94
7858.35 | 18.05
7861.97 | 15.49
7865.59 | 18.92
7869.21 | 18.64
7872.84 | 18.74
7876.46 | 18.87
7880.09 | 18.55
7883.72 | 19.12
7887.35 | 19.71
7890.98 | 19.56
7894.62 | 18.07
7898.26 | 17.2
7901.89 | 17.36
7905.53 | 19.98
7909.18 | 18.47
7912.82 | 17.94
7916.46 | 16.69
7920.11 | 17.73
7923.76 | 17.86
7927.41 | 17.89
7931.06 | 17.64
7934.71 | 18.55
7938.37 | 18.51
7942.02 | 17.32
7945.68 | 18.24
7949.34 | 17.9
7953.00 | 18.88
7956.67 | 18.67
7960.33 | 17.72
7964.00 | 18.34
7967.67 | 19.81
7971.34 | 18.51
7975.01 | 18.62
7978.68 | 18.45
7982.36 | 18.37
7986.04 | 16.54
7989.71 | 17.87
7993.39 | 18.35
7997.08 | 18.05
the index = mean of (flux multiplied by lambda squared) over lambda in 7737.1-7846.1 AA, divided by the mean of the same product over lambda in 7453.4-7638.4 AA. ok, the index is 1.0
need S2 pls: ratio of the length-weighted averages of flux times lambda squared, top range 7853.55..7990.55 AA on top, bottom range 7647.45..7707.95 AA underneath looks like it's 1.05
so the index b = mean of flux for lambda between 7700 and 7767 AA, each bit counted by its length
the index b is 18.7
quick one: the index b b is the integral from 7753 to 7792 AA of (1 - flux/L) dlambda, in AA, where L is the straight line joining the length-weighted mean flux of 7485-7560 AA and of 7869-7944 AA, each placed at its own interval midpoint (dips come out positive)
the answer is 0.5 AA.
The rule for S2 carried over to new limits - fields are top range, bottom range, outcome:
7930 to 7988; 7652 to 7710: 1.06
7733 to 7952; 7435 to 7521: 1.01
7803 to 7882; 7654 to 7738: 1.06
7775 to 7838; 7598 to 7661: 1.04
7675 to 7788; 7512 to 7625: 0.98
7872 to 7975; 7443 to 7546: 1.00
